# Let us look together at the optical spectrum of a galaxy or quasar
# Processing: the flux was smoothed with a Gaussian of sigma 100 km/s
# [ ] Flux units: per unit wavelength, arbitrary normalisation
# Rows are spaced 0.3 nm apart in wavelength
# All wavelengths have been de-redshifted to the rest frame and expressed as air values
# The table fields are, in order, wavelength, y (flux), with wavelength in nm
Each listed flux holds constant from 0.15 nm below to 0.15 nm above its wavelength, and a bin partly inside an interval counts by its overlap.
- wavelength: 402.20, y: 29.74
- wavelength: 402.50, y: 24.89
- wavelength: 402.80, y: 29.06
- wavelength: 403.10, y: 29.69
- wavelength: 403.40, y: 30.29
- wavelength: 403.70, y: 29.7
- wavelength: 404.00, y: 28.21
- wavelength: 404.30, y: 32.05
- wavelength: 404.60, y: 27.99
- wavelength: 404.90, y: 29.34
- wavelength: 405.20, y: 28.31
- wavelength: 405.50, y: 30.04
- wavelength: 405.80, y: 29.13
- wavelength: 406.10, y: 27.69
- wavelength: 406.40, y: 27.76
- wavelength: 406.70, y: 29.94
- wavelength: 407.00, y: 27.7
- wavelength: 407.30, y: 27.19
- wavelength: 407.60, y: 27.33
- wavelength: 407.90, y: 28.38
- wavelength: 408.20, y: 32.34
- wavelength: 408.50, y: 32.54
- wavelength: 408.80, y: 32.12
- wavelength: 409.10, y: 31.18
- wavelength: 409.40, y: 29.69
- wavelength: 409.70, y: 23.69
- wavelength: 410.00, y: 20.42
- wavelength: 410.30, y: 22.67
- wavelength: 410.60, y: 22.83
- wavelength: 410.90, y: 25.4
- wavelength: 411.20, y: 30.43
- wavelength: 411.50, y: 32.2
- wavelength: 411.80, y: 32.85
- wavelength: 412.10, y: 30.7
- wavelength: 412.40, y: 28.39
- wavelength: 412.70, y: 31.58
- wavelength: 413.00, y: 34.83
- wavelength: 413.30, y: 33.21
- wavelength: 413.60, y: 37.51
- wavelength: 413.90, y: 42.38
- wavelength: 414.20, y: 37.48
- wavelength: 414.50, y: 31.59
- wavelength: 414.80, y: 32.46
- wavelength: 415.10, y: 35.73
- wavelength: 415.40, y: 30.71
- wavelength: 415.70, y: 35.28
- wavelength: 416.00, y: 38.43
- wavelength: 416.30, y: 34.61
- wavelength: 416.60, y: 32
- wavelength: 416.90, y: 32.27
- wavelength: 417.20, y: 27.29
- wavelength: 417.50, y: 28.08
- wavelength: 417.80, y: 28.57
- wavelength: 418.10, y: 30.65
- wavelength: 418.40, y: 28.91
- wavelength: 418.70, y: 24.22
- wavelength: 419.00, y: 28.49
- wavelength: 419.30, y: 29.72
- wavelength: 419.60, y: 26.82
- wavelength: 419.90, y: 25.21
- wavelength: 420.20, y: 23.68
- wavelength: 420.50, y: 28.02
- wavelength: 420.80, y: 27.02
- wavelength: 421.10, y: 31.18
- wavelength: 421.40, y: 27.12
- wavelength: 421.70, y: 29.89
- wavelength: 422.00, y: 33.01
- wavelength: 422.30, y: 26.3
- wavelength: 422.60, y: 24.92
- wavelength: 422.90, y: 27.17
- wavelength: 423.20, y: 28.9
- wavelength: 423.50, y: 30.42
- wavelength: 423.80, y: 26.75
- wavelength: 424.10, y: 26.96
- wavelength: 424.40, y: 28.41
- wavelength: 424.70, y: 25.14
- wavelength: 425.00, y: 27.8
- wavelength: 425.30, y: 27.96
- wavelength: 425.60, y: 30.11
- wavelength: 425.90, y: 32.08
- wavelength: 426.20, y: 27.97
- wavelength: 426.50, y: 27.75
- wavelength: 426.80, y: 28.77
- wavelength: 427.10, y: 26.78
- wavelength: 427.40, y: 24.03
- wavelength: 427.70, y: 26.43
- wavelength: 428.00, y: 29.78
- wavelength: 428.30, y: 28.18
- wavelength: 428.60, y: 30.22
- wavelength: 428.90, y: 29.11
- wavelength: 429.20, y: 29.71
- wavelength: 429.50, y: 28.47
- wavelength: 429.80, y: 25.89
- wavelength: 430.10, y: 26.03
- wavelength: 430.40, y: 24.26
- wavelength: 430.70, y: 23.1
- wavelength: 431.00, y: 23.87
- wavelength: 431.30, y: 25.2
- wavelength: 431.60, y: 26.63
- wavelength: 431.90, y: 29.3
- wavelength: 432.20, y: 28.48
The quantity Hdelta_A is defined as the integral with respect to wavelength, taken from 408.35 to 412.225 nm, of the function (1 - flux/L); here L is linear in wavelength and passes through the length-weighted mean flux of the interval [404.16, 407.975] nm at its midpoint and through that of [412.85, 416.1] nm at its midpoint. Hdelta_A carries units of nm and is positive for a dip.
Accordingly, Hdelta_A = 0.46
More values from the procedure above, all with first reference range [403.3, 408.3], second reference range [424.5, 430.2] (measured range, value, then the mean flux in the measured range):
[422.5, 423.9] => 0.02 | 27.8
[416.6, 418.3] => -0.07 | 29.6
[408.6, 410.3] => 0.10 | 27.2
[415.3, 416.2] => -0.20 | 35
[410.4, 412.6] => -0.01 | 28.9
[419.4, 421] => 0.11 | 26.4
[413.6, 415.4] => -0.44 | 35.6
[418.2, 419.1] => 0.03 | 27.3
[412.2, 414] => -0.36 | 34.3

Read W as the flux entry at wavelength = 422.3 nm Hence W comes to 26.3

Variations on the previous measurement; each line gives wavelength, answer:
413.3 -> 33.21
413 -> 34.83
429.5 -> 28.47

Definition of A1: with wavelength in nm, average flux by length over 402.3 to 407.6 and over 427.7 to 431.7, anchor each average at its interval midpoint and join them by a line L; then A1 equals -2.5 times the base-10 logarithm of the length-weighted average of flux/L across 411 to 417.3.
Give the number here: -0.19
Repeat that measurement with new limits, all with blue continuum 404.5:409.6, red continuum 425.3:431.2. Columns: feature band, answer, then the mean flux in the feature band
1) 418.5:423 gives 0.023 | 27.5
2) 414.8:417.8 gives -0.142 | 32.5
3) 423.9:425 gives 0.034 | 27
